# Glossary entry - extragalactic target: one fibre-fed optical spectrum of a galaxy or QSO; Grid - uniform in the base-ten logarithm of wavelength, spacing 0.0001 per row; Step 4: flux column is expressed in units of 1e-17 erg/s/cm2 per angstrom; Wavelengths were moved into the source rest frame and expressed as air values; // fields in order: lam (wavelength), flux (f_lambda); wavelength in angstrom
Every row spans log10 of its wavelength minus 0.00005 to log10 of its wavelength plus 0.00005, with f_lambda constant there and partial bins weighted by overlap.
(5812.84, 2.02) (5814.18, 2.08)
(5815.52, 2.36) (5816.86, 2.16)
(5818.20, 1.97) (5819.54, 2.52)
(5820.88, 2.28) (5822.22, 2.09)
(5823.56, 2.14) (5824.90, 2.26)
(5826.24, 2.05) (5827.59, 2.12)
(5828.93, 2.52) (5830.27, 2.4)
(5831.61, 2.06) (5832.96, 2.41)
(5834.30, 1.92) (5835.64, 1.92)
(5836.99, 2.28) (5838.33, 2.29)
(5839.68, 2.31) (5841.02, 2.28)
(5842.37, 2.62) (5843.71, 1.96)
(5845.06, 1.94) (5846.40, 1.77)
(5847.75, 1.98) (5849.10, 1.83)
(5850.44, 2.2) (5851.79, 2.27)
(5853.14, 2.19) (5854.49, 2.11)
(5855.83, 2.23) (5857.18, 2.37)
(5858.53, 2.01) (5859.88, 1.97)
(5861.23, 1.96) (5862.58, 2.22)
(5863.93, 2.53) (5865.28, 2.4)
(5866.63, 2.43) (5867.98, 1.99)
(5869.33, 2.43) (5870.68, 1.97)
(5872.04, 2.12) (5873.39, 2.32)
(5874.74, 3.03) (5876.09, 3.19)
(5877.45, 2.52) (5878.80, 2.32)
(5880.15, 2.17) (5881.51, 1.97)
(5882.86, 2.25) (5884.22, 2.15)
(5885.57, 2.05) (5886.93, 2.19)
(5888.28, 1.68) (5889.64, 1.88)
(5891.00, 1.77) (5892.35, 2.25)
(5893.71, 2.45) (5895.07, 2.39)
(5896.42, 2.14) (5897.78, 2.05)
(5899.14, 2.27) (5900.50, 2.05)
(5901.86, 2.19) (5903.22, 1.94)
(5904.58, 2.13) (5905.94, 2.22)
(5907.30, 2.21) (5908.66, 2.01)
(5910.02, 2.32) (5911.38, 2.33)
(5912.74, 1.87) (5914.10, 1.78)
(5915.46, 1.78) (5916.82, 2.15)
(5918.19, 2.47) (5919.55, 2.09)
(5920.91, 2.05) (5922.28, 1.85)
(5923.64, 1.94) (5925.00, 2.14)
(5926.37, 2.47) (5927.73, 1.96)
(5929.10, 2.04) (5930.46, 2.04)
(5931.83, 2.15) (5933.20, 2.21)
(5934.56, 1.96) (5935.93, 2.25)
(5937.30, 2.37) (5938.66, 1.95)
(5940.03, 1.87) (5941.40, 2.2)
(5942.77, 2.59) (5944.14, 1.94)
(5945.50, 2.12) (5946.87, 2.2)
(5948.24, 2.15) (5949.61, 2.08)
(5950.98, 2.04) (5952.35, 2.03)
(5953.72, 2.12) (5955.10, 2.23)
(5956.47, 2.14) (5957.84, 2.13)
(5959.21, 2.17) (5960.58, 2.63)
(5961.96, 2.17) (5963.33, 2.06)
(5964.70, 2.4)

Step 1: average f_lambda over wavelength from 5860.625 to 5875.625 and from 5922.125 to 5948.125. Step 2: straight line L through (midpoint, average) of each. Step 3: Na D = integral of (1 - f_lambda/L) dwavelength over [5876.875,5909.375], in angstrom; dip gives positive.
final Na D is 1.7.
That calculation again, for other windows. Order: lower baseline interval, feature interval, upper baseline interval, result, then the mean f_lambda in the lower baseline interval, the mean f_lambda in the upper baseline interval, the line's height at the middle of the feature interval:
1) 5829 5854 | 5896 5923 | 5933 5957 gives 0.6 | 2.15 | 2.13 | 2.14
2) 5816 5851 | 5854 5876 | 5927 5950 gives -1.3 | 2.17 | 2.12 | 2.15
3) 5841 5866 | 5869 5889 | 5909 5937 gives -1.5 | 2.15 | 2.1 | 2.13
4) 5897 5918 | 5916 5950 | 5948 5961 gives 0.1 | 2.1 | 2.16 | 2.13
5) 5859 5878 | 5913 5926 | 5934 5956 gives 1.0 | 2.36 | 2.13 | 2.21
